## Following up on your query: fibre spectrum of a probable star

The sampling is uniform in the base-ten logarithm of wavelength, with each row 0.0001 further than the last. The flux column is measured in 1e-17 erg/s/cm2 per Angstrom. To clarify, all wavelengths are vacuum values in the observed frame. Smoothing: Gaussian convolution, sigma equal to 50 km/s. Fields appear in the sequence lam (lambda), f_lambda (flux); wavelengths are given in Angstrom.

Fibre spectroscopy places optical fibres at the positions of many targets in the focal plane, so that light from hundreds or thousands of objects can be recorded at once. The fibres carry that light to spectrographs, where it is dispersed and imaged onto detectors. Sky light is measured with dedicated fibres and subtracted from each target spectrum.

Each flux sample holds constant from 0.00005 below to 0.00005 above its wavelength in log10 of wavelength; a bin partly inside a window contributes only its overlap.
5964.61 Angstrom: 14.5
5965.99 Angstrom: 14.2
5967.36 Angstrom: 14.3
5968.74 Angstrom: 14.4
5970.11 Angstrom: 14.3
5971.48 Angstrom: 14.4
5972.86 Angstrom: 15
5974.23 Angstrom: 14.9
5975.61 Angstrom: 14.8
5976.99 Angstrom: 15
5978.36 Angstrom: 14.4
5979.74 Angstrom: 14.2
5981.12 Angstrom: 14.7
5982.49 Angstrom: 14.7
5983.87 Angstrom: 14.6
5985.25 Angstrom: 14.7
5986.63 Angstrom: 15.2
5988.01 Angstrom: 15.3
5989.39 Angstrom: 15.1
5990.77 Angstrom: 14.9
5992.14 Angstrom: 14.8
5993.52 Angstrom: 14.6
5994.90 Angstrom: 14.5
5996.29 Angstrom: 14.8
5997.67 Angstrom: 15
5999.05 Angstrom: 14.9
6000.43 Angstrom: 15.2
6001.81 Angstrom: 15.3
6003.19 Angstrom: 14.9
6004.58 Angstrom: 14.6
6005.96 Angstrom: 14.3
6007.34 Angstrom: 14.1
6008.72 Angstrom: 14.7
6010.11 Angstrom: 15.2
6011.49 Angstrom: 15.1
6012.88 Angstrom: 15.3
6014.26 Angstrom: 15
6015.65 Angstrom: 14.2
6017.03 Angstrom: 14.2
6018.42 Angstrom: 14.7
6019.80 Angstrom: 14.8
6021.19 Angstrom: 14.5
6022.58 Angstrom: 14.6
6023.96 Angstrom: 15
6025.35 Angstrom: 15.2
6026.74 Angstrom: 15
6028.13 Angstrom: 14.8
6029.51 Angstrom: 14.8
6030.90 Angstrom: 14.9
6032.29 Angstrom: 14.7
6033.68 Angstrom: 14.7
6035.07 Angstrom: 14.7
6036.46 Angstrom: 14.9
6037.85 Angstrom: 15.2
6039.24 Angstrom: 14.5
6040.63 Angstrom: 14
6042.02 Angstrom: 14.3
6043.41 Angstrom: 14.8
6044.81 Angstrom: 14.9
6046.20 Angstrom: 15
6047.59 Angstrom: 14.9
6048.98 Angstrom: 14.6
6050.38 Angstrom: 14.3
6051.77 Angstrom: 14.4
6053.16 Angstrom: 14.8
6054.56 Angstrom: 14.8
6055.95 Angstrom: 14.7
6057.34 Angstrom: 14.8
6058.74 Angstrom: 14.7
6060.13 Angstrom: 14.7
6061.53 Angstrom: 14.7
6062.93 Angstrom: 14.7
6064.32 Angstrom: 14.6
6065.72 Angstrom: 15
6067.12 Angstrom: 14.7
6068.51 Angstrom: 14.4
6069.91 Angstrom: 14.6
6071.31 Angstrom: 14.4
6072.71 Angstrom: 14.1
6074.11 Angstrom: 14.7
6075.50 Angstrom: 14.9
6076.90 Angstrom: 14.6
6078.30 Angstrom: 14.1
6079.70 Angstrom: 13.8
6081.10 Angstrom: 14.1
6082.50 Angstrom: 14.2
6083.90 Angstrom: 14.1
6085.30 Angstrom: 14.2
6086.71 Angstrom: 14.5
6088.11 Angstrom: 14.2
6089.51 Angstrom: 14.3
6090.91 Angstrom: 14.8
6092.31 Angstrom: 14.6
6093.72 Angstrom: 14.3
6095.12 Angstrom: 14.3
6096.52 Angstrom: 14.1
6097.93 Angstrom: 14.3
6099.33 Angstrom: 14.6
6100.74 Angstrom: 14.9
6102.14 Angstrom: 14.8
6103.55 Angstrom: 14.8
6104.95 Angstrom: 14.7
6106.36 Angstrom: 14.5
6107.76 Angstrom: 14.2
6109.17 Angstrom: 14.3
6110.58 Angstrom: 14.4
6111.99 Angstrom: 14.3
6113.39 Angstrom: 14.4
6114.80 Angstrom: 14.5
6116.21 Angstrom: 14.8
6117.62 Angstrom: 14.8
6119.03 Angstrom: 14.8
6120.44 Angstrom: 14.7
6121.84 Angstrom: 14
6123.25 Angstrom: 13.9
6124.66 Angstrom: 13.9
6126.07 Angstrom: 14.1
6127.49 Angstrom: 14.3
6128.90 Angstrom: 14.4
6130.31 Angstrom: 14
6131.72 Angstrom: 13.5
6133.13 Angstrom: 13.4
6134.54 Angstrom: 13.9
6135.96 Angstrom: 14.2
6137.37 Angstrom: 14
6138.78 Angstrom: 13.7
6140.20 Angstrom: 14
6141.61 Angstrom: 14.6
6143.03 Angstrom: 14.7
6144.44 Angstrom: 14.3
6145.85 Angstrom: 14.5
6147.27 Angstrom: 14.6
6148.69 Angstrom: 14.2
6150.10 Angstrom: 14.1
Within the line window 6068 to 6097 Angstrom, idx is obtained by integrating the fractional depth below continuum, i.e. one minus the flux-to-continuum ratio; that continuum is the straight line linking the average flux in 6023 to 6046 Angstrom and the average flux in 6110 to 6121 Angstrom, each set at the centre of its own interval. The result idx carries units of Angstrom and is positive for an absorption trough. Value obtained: 0.6 Angstrom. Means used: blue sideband 14.8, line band 14.3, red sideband 14.6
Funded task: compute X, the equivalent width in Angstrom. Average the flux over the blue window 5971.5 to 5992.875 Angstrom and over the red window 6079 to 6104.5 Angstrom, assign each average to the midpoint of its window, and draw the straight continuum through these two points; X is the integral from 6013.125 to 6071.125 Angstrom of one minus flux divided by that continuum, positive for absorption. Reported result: -0.5 Angstrom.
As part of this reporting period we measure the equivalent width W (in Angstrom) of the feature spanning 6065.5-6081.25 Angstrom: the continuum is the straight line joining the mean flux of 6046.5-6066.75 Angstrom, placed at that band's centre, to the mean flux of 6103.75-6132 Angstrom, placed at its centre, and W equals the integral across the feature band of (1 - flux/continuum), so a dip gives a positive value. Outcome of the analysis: 0.2 Angstrom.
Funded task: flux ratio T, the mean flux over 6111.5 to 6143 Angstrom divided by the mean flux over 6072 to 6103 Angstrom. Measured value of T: 1.0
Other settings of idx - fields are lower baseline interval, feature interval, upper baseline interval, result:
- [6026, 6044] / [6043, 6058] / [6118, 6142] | -0.1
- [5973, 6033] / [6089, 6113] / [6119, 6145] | -0.3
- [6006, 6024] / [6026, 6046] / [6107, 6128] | -0.1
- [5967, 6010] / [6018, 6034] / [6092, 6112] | -0.2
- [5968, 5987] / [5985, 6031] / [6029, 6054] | -0.5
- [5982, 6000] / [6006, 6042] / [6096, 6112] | 0.0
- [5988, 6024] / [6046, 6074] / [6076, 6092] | -0.4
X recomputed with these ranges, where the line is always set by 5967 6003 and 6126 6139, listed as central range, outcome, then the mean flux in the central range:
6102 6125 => -0.7 Angstrom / 14.5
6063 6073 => -0.2 Angstrom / 14.6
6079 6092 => 0.0 Angstrom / 14.3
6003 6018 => -0.1 Angstrom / 14.7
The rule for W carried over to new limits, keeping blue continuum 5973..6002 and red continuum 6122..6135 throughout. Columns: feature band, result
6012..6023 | 0.0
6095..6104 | -0.3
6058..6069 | -0.3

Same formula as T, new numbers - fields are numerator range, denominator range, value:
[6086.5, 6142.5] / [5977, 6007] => 0.97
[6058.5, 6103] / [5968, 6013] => 0.98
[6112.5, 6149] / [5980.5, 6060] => 0.96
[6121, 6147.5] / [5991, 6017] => 0.95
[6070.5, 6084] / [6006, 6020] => 0.97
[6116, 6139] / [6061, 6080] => 0.97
